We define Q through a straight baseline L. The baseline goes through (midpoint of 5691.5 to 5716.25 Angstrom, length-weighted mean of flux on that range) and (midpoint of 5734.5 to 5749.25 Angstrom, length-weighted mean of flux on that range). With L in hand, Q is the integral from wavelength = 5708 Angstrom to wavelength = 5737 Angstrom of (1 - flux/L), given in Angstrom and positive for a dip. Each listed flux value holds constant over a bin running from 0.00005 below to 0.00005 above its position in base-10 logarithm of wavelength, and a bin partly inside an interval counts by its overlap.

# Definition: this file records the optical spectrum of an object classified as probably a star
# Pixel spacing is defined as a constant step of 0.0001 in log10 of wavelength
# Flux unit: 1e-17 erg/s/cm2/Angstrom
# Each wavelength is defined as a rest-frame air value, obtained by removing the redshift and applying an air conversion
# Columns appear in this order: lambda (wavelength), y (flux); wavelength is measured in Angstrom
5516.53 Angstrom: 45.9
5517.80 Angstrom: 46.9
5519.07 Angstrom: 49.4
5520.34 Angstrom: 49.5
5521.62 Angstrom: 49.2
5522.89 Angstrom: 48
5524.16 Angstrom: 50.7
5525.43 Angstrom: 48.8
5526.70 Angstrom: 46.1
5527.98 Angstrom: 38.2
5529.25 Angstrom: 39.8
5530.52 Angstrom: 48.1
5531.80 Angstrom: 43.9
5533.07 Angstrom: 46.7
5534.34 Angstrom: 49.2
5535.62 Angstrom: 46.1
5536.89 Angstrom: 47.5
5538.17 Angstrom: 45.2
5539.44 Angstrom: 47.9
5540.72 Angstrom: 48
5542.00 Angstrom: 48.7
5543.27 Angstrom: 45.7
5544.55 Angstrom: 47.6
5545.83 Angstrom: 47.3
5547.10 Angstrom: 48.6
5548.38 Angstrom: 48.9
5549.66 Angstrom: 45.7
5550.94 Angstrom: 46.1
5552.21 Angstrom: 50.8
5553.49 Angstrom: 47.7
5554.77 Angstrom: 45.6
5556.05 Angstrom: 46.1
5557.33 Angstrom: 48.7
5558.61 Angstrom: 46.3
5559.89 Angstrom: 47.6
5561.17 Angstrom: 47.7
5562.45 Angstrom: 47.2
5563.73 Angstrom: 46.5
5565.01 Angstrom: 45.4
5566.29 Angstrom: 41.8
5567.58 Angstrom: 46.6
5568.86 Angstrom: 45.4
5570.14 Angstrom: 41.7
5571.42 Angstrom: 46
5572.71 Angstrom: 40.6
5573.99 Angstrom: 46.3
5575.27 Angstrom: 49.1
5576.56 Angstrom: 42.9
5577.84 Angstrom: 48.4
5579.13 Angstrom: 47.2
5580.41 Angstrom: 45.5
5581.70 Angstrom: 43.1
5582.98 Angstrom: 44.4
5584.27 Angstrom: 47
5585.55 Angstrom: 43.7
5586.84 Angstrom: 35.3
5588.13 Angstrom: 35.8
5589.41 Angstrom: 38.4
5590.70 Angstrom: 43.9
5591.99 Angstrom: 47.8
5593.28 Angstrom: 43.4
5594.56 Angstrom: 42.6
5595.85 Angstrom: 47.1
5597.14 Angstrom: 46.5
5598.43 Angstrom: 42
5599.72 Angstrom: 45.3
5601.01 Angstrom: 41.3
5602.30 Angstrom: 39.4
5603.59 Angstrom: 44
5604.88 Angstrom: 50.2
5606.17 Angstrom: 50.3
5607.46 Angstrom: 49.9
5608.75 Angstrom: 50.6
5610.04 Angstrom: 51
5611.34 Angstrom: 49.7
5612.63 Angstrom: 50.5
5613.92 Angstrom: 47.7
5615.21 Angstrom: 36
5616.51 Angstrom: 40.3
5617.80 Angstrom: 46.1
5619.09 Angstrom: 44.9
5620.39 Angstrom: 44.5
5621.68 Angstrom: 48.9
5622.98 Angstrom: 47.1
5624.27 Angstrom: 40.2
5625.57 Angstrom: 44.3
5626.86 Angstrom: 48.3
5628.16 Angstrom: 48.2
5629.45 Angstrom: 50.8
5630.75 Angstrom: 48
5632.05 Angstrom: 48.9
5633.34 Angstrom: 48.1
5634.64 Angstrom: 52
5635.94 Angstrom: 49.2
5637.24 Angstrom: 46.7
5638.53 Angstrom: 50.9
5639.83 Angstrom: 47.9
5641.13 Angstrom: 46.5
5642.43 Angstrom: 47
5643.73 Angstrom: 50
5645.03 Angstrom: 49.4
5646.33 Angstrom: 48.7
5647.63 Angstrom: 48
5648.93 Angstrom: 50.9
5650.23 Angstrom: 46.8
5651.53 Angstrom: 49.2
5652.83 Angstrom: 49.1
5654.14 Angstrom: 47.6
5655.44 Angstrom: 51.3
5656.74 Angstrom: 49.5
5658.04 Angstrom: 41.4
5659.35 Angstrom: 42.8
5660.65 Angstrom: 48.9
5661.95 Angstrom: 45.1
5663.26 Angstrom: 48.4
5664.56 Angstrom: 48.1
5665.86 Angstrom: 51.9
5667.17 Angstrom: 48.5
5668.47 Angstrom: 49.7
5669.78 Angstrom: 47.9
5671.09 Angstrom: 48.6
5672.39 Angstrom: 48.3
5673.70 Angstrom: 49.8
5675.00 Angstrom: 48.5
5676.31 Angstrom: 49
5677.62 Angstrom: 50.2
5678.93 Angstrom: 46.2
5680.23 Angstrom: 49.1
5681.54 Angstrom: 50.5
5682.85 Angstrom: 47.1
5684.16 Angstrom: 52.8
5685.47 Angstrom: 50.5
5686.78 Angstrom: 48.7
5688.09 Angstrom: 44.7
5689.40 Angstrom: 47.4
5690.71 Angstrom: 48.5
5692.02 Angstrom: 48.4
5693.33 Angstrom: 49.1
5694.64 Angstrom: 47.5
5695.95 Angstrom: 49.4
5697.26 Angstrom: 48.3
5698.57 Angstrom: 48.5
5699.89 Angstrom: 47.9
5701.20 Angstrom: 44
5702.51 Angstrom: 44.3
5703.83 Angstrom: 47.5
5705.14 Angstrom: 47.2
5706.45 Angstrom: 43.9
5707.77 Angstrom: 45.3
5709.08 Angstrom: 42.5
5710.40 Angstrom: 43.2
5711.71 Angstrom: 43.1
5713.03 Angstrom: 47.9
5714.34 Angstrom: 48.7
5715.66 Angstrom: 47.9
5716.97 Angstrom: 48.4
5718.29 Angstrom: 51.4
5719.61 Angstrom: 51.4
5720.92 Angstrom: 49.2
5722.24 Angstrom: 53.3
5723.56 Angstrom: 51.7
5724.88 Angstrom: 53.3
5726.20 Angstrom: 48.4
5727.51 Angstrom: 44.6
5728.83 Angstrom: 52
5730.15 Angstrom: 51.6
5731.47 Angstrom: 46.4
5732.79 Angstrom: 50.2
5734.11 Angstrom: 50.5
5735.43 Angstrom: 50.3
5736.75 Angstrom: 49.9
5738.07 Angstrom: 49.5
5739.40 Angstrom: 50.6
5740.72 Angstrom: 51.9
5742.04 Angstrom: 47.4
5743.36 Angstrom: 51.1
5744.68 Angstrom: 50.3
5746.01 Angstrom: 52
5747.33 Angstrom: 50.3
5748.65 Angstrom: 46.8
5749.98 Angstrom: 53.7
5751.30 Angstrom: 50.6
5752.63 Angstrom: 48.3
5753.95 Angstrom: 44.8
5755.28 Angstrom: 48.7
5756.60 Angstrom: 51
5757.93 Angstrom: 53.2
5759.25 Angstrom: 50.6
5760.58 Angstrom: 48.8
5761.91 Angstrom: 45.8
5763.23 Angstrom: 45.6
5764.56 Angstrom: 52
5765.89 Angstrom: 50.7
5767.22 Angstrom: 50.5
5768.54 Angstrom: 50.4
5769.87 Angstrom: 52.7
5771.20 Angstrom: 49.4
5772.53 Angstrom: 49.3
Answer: -0.3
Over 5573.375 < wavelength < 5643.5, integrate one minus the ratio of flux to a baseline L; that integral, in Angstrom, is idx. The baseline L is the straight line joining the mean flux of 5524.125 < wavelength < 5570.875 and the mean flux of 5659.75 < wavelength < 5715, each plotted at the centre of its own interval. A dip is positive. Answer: 1.7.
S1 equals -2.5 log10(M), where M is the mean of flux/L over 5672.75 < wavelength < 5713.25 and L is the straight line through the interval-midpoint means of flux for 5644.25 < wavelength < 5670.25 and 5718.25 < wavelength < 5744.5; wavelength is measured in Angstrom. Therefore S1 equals 0.04 mag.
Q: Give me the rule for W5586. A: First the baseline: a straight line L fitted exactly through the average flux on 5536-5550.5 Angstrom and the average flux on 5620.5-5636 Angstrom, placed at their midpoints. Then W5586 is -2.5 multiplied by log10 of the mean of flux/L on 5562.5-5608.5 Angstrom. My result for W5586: 0.07 mag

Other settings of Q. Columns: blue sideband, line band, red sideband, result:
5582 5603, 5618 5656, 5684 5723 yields -2.8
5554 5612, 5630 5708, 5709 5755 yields -1.0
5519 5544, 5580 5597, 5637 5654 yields 1.7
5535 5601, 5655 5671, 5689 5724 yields -0.3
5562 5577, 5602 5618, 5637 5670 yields -0.1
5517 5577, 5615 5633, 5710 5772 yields 0.8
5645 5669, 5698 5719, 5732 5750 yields 1.3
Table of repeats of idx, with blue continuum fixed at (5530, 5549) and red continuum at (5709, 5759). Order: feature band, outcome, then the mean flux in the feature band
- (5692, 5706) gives 0.49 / 47.4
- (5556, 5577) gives 0.85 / 45.6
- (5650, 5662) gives 0.32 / 47.3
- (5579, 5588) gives 0.88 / 43.1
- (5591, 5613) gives 0.69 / 46.5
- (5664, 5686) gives -0.19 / 49.2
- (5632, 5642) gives -0.07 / 48.7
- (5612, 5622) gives 0.71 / 44.7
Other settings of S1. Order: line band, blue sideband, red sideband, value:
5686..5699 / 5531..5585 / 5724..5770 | 0.02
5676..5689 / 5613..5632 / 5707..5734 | -0.03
